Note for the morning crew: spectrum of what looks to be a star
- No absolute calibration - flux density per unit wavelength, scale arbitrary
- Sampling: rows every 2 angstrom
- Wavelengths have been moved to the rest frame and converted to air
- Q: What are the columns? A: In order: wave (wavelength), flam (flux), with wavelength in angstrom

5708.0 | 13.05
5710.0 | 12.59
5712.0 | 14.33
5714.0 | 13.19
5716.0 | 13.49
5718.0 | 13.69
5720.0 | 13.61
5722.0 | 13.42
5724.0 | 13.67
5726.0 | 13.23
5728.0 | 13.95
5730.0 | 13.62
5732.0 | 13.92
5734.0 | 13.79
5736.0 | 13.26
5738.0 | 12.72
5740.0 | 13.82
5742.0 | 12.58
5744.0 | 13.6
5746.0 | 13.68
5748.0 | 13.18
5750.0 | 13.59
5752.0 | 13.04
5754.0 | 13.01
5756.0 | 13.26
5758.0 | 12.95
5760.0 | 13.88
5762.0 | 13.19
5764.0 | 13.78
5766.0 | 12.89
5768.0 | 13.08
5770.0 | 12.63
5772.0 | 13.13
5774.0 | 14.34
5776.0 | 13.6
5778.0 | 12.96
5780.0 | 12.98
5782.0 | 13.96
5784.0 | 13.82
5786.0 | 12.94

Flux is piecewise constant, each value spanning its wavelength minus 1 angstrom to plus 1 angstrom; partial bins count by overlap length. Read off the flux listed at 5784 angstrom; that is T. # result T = 13.82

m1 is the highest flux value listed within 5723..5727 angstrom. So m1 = 13.67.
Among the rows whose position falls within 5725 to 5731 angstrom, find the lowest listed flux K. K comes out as 13.23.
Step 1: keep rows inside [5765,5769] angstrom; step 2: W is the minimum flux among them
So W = 12.89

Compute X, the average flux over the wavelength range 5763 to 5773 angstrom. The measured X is 13.1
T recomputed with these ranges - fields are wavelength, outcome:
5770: 12.63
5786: 12.94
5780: 12.98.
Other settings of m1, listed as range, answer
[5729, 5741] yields 13.92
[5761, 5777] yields 14.34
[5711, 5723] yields 14.33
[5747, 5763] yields 13.88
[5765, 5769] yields 13.08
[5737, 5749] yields 13.82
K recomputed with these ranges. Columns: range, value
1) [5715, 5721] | 13.49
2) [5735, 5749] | 12.58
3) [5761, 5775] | 12.63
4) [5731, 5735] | 13.79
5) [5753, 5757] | 13.01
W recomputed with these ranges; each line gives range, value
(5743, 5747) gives 13.6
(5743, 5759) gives 12.95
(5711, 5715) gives 13.19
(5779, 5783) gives 12.98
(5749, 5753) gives 13.04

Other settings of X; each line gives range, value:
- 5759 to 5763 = 13.5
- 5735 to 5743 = 13.1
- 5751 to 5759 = 13.1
